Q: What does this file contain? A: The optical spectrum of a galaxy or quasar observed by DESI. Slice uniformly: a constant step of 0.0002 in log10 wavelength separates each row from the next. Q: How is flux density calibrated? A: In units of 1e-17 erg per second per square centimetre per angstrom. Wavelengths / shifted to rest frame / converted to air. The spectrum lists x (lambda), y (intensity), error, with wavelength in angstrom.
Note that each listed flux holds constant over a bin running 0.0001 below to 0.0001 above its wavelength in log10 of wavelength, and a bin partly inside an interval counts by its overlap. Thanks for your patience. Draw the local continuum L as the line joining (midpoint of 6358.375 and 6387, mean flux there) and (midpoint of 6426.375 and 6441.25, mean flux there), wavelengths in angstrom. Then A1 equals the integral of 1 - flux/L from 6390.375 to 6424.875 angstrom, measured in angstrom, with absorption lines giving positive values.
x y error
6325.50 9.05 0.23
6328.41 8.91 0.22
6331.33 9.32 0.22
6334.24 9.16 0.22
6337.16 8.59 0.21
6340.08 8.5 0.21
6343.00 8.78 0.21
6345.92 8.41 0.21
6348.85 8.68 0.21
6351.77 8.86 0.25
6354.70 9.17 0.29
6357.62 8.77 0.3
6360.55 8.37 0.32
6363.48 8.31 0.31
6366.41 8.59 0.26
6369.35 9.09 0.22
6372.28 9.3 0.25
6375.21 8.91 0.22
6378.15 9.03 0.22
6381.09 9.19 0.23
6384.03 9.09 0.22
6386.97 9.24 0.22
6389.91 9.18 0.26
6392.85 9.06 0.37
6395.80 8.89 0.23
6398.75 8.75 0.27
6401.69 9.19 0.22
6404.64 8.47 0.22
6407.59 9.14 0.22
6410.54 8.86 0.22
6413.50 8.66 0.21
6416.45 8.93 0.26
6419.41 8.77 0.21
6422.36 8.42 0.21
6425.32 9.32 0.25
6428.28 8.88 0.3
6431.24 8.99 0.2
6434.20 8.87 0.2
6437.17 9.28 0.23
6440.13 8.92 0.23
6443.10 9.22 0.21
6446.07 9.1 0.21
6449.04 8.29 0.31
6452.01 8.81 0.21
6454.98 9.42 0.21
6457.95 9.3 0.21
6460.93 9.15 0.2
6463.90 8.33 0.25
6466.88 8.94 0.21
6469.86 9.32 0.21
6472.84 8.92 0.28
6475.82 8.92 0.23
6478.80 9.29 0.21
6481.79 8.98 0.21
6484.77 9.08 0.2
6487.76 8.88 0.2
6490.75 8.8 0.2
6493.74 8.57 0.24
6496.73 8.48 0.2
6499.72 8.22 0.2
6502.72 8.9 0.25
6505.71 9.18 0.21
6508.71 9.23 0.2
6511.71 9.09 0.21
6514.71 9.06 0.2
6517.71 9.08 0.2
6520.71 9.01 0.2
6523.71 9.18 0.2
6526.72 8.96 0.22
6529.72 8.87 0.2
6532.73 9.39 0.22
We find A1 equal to 0.4 angstrom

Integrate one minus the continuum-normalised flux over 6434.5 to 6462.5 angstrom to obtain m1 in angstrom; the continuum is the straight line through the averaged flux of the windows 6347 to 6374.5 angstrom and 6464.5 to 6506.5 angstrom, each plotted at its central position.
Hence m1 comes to -0.6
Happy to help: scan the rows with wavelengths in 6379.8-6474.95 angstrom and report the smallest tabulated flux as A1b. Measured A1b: 8.29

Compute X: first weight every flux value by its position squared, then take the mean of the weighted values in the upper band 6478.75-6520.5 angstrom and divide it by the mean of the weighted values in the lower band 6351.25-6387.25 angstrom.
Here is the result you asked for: 1.04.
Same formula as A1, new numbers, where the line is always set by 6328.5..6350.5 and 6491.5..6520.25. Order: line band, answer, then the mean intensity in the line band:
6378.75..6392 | -0.5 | 9.16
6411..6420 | 0.0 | 8.79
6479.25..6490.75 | -0.2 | 8.98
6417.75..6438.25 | -0.2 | 8.93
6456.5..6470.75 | -0.2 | 8.99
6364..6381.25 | -0.3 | 8.97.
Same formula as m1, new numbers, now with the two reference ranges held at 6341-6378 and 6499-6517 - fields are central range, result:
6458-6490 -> -0.2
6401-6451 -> -0.2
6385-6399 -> -0.4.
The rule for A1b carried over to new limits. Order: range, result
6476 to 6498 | 8.48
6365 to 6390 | 8.59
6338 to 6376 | 8.31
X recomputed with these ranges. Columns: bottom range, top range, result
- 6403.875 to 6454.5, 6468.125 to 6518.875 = 1.03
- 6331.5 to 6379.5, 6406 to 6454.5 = 1.04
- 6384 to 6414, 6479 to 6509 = 1.02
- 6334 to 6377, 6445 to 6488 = 1.06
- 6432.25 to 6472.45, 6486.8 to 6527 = 1.01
